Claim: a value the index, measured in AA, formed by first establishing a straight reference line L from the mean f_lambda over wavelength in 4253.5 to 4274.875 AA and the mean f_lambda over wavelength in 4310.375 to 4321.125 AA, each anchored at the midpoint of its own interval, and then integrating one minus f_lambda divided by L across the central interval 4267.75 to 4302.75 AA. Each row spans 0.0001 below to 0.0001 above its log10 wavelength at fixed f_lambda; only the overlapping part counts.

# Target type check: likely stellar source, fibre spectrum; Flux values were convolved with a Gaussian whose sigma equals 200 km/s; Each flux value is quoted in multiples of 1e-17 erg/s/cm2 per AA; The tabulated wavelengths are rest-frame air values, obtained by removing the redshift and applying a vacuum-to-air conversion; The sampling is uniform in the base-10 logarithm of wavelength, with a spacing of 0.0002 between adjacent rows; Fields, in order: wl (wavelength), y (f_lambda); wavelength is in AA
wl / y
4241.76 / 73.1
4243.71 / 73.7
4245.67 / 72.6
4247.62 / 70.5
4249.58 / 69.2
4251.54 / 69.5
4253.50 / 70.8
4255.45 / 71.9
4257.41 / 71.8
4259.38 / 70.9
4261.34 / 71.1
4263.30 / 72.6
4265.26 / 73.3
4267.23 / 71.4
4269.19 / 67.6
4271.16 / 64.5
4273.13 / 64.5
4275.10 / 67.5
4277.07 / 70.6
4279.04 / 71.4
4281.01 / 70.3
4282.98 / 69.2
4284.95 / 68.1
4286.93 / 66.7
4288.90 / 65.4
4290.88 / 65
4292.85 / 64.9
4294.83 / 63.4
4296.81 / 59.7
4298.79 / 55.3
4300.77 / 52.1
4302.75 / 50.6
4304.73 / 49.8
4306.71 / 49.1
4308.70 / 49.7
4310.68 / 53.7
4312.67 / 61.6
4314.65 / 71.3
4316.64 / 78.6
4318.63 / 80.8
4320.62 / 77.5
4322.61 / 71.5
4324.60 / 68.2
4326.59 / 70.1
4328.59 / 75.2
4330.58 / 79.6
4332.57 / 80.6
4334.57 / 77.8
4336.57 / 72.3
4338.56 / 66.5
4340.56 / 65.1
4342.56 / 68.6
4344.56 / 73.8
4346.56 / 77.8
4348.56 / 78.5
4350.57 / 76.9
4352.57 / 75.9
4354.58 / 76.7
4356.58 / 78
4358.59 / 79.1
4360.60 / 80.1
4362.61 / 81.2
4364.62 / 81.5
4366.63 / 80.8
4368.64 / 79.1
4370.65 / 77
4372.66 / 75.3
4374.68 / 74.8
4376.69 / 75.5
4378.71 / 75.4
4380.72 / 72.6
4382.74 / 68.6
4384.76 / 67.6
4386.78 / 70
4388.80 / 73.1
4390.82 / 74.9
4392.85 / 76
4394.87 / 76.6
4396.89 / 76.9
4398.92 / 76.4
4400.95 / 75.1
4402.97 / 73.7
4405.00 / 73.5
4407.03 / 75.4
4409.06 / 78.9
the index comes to 2.9 AA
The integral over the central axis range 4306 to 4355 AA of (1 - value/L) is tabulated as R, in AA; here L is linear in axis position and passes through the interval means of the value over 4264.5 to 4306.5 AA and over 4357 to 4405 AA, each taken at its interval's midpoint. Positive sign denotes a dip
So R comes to -1.1 AA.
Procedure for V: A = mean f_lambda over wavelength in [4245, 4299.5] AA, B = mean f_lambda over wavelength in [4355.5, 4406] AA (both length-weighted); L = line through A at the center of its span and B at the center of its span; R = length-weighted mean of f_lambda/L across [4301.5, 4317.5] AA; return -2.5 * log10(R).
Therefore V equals 0.221 mag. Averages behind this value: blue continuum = 68.2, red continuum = 75.7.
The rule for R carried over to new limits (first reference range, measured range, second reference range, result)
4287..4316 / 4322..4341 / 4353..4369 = -1.1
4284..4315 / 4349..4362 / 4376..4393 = -1.9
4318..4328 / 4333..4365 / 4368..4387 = -0.9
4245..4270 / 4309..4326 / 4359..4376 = 1.3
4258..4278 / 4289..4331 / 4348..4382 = 5.2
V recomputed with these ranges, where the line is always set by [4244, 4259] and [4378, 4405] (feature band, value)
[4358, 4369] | -0.10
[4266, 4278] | 0.06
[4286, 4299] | 0.14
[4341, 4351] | -0.02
